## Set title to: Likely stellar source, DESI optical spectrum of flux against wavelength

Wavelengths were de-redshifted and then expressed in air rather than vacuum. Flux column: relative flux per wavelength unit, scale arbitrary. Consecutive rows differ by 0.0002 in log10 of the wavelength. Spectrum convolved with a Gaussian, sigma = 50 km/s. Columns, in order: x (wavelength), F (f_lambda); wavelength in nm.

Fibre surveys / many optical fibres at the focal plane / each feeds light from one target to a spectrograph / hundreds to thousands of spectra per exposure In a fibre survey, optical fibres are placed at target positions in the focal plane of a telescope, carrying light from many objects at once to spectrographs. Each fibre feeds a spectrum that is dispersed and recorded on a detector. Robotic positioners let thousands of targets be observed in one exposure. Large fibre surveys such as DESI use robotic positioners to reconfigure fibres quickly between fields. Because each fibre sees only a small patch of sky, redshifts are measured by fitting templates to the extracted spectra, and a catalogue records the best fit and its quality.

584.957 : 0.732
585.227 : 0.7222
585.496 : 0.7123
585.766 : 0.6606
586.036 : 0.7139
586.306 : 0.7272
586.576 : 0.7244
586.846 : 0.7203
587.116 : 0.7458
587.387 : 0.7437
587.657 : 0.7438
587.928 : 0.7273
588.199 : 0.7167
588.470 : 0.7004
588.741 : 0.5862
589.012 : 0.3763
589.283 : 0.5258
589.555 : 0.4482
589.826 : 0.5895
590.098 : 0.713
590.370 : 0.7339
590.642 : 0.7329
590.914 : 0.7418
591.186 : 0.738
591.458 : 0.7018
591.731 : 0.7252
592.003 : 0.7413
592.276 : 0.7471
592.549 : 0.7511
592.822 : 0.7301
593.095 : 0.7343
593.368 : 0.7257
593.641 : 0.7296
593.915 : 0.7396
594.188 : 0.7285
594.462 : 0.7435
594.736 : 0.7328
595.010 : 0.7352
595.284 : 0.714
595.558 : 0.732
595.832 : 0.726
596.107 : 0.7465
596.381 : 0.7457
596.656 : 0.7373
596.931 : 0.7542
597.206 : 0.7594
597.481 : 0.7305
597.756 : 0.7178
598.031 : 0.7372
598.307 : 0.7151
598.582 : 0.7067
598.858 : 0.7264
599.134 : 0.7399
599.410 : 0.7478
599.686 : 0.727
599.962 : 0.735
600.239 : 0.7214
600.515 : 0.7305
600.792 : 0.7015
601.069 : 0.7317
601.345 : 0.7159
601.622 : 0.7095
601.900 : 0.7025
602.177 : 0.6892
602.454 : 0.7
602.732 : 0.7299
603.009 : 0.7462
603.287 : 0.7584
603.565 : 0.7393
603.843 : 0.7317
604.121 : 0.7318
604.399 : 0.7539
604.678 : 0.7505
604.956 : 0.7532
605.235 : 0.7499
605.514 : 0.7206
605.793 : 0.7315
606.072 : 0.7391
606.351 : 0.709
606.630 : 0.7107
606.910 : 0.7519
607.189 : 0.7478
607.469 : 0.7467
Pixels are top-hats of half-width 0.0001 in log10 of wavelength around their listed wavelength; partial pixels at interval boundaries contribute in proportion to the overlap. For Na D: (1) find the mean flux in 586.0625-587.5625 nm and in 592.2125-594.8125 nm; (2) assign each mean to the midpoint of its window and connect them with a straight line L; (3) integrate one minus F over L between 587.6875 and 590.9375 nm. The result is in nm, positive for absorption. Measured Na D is 0.45 nm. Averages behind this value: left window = 0.732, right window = 0.736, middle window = 0.632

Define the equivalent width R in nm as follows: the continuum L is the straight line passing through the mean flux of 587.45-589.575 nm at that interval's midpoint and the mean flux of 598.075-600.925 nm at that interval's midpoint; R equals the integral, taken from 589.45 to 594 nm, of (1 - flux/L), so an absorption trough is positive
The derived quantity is -0.422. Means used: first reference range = 0.616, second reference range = 0.725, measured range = 0.709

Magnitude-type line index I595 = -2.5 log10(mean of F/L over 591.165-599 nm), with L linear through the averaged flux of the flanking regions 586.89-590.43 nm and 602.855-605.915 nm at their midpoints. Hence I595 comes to -0.08 mag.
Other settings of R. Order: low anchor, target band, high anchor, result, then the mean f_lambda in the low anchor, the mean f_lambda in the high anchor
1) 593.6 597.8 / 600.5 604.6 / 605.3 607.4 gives 0.05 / 0.736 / 0.731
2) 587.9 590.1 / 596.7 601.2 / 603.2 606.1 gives -0.30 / 0.585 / 0.742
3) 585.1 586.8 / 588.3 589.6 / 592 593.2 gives 0.33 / 0.711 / 0.741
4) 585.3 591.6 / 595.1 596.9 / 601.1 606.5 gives -0.08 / 0.675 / 0.73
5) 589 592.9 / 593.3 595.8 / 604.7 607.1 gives -0.15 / 0.675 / 0.734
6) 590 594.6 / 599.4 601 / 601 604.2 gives 0.00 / 0.733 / 0.724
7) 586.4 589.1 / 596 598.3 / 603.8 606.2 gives -0.08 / 0.685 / 0.741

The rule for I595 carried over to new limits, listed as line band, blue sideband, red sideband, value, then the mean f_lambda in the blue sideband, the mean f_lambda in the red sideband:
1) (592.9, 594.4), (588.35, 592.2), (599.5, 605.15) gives -0.095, 0.648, 0.728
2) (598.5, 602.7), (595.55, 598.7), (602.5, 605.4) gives 0.029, 0.734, 0.743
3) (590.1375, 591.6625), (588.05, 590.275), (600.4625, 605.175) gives -0.204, 0.586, 0.728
